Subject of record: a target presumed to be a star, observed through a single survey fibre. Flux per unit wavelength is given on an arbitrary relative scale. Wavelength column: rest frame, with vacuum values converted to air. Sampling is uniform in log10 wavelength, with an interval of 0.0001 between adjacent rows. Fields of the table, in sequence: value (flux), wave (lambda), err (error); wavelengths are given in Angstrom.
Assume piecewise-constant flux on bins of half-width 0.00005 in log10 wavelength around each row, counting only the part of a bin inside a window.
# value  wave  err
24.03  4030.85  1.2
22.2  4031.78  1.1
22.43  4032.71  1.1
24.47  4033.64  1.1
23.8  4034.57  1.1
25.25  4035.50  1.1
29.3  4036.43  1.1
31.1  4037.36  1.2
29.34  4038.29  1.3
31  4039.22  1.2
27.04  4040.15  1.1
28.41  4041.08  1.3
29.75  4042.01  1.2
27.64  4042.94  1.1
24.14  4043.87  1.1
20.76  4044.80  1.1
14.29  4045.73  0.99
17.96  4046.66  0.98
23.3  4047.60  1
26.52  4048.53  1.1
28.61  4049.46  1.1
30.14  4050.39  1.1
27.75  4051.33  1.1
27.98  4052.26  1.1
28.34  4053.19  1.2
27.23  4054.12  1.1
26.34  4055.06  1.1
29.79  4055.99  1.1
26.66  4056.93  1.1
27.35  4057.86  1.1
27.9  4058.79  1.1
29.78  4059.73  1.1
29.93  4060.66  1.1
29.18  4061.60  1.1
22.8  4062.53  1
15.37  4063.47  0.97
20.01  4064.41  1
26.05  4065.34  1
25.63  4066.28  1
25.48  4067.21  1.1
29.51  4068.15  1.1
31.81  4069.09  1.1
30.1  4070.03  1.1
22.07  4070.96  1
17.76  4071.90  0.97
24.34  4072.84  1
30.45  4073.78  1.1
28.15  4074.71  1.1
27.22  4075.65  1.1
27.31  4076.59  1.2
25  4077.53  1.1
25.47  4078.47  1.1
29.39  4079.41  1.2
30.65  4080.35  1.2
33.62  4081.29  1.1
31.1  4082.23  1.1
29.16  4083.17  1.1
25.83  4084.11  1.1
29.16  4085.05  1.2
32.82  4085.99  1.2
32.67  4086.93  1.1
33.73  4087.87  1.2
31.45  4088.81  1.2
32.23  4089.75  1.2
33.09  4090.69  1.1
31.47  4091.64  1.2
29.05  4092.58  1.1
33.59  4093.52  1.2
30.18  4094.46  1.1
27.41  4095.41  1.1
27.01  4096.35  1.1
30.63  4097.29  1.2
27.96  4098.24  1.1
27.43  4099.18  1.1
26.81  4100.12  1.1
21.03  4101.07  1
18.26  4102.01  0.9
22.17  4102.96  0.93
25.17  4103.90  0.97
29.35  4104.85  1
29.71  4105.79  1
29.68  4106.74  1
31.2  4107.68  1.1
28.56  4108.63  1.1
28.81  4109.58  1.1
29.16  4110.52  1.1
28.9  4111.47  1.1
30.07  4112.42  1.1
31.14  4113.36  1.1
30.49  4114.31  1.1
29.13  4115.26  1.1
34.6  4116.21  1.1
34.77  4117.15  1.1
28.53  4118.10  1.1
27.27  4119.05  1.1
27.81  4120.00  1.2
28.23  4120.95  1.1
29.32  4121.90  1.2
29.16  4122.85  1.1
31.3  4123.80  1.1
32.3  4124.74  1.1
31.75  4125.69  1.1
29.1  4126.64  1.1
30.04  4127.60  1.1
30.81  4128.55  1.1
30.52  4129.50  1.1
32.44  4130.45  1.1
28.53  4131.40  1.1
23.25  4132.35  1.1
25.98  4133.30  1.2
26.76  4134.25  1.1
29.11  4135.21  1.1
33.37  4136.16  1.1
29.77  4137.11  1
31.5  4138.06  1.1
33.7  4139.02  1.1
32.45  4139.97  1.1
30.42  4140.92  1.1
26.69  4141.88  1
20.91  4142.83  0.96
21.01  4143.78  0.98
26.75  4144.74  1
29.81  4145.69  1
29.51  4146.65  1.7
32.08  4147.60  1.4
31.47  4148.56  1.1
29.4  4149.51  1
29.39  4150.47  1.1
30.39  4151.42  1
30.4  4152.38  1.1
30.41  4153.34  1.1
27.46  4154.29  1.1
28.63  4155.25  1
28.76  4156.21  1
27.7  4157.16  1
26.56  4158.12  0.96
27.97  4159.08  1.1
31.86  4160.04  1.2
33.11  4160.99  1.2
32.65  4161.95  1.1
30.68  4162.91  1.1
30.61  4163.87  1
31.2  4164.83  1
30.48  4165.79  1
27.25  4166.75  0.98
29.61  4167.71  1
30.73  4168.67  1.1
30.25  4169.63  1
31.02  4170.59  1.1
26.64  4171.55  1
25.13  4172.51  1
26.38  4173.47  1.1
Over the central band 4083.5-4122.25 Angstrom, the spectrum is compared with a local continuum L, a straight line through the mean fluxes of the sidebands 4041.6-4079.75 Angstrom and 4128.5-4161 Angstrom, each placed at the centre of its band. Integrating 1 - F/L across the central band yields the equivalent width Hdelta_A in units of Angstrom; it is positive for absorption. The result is -2.4 Angstrom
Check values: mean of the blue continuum 26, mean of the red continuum 29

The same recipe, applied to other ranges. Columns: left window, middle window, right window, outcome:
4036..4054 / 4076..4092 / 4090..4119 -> -1.2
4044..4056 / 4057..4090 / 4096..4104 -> -3.4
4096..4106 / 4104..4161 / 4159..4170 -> -2.6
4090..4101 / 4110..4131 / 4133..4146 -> -1.1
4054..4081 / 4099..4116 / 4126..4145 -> 0.1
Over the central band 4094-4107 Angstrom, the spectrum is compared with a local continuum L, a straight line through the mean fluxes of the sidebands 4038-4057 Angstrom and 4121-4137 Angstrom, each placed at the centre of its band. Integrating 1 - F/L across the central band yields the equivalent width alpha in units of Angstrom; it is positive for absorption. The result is 0.8 Angstrom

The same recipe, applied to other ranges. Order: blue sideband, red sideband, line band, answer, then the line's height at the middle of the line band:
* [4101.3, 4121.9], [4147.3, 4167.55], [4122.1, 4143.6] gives -0.2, 29.2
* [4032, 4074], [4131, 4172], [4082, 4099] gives -2.0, 27.3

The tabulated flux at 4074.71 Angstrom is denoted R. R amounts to 28.15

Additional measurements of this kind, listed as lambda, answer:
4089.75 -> 32.23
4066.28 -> 25.63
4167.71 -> 29.61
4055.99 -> 29.79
